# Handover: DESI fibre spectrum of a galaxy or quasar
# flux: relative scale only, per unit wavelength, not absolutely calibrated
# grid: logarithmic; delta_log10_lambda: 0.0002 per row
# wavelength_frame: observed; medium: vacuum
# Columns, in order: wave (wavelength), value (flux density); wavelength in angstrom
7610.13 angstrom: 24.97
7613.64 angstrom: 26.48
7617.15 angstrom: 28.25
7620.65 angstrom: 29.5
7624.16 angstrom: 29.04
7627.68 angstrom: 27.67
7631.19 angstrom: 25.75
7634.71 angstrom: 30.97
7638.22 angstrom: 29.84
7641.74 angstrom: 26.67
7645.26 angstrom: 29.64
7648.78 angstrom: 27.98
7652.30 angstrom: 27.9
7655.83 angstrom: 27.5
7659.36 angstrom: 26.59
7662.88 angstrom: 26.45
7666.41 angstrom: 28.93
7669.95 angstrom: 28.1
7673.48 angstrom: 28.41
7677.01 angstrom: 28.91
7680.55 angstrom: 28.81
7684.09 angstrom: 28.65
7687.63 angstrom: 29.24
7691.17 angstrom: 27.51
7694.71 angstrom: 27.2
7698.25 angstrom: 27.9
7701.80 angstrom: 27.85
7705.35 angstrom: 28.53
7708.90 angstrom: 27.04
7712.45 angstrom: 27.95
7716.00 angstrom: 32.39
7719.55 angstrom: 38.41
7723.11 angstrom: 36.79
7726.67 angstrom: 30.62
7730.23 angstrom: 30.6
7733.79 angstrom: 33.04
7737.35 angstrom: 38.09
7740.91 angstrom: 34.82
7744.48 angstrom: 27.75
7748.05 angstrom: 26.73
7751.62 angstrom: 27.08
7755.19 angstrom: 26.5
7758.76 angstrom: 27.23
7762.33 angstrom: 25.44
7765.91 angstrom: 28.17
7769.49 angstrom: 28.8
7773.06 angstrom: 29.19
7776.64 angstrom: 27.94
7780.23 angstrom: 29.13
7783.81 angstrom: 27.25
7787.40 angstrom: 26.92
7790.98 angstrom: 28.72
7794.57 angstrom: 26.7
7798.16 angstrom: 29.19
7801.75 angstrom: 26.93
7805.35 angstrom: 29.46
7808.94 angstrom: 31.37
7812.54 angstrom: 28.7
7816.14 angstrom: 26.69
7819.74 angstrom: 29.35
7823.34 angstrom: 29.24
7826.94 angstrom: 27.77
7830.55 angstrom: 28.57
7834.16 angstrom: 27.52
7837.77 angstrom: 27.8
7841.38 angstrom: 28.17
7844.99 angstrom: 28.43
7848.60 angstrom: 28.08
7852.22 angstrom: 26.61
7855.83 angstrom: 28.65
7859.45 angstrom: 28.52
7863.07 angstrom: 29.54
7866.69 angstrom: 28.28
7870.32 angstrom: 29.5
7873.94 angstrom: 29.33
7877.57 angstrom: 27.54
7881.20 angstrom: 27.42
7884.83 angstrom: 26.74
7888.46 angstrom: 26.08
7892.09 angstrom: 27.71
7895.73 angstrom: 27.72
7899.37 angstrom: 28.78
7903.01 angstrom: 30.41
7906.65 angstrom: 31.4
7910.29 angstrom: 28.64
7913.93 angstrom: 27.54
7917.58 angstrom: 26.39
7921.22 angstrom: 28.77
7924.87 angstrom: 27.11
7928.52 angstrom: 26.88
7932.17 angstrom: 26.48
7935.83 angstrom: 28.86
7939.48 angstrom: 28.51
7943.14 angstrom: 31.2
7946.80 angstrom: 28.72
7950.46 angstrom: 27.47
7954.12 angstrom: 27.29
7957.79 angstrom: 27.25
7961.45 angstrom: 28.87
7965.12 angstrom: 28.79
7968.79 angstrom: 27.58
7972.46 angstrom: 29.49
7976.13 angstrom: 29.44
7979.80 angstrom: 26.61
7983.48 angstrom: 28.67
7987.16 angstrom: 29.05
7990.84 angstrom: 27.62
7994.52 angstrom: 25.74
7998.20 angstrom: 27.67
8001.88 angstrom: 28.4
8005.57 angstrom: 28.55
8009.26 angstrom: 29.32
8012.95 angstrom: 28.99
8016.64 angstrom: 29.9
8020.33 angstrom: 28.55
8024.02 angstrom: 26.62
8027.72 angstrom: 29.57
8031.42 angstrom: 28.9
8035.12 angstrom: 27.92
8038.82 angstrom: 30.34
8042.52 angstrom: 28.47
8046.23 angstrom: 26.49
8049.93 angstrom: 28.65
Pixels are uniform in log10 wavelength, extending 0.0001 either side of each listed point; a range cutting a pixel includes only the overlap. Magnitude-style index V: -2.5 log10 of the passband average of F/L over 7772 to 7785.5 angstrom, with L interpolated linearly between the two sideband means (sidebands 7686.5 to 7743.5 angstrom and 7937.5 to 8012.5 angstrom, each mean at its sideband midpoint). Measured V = 0.077 mag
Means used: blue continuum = 31.1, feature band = 28.3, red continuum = 28.3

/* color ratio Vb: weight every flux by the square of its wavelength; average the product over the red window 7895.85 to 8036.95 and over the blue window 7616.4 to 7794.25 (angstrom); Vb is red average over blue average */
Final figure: 1.0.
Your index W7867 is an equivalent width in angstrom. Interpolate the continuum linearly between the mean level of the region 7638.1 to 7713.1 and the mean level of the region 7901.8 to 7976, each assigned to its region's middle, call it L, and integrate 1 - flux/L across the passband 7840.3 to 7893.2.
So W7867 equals 0.5 angstrom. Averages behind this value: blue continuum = 28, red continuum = 28.4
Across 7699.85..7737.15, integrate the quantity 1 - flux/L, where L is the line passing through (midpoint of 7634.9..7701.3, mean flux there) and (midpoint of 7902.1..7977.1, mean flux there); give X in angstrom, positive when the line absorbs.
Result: -4.4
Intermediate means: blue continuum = 28.2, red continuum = 28.4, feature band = 31.6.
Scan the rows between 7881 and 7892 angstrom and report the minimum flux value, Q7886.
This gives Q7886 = 26.08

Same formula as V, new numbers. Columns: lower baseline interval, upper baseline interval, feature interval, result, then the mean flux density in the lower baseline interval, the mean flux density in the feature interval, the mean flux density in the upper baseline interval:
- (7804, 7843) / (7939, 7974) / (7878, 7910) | 0.01 mag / 28.6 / 28.3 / 28.5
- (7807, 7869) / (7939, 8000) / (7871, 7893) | 0.03 mag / 28.4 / 27.6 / 28.2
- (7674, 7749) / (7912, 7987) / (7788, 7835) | 0.04 mag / 30.4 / 28.5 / 28.1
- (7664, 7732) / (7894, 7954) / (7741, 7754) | 0.05 mag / 29.6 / 28.1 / 28.4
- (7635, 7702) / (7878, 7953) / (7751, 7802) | 0.02 mag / 28.2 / 27.7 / 28.1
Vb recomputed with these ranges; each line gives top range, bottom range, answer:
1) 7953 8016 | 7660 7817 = 1.03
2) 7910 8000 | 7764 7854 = 1.03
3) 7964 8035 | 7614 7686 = 1.10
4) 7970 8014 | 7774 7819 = 1.05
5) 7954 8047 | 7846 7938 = 1.04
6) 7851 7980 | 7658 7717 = 1.06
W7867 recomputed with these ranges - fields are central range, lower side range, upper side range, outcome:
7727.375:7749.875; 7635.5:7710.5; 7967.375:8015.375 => -2.9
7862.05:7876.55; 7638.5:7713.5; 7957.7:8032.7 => -0.4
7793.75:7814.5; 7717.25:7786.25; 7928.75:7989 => 0.6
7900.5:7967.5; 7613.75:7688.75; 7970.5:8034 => 0.0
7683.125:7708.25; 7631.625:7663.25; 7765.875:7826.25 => 0.2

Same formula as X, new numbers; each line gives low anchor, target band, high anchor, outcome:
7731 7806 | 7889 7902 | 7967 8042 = 0.27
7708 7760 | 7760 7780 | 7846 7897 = 1.52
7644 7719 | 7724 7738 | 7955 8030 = -2.23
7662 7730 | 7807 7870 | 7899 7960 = 0.74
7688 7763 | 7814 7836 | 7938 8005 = 0.83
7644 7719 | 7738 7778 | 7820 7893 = -0.21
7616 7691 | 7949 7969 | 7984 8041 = 0.39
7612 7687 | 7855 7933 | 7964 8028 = 0.35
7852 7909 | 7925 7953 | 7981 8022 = 0.20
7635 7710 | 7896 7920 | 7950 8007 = -0.61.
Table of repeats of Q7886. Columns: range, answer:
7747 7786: 25.44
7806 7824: 26.69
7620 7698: 25.75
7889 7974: 26.39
